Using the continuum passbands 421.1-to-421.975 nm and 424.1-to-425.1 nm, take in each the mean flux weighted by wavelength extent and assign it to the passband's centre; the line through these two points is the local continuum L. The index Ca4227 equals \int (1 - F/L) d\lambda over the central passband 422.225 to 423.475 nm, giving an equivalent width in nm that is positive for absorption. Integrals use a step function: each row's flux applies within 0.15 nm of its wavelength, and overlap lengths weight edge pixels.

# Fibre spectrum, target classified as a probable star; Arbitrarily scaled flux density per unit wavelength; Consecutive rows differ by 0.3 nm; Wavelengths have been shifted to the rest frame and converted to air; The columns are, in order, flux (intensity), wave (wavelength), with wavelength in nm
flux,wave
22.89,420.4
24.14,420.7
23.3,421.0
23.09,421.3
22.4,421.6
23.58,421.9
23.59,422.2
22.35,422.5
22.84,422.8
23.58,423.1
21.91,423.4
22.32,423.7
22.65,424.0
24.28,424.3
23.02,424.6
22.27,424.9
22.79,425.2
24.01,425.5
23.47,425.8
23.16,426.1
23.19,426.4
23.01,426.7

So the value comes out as 0.01 nm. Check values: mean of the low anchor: 23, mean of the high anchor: 23.1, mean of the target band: 22.8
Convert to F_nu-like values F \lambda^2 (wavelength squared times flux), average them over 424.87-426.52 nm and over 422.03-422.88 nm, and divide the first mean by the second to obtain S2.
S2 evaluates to 1.03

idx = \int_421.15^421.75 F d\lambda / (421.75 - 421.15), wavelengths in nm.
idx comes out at 22.7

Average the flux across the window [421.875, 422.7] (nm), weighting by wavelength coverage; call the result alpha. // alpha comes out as 23.1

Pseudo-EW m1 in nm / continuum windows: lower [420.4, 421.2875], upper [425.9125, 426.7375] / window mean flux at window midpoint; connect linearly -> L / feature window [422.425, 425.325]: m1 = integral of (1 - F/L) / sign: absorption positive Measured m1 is 0.06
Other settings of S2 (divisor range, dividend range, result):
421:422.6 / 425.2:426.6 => 1.03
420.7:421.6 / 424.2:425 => 1.01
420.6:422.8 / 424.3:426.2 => 1.02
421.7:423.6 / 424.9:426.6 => 1.03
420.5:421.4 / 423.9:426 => 1.01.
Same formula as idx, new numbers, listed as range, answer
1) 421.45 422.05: 23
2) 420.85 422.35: 23.2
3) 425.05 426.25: 23.4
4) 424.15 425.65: 23.3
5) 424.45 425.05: 22.6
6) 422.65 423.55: 22.8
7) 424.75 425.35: 22.5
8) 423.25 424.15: 22.3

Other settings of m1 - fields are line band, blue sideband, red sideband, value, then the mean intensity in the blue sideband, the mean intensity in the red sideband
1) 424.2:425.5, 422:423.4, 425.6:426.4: 0.00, 23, 23.3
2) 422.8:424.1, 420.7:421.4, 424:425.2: 0.03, 23.4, 23.1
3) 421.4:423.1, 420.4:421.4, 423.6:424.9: 0.02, 23.4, 23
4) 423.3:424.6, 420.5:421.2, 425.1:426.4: 0.03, 23.6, 23.4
